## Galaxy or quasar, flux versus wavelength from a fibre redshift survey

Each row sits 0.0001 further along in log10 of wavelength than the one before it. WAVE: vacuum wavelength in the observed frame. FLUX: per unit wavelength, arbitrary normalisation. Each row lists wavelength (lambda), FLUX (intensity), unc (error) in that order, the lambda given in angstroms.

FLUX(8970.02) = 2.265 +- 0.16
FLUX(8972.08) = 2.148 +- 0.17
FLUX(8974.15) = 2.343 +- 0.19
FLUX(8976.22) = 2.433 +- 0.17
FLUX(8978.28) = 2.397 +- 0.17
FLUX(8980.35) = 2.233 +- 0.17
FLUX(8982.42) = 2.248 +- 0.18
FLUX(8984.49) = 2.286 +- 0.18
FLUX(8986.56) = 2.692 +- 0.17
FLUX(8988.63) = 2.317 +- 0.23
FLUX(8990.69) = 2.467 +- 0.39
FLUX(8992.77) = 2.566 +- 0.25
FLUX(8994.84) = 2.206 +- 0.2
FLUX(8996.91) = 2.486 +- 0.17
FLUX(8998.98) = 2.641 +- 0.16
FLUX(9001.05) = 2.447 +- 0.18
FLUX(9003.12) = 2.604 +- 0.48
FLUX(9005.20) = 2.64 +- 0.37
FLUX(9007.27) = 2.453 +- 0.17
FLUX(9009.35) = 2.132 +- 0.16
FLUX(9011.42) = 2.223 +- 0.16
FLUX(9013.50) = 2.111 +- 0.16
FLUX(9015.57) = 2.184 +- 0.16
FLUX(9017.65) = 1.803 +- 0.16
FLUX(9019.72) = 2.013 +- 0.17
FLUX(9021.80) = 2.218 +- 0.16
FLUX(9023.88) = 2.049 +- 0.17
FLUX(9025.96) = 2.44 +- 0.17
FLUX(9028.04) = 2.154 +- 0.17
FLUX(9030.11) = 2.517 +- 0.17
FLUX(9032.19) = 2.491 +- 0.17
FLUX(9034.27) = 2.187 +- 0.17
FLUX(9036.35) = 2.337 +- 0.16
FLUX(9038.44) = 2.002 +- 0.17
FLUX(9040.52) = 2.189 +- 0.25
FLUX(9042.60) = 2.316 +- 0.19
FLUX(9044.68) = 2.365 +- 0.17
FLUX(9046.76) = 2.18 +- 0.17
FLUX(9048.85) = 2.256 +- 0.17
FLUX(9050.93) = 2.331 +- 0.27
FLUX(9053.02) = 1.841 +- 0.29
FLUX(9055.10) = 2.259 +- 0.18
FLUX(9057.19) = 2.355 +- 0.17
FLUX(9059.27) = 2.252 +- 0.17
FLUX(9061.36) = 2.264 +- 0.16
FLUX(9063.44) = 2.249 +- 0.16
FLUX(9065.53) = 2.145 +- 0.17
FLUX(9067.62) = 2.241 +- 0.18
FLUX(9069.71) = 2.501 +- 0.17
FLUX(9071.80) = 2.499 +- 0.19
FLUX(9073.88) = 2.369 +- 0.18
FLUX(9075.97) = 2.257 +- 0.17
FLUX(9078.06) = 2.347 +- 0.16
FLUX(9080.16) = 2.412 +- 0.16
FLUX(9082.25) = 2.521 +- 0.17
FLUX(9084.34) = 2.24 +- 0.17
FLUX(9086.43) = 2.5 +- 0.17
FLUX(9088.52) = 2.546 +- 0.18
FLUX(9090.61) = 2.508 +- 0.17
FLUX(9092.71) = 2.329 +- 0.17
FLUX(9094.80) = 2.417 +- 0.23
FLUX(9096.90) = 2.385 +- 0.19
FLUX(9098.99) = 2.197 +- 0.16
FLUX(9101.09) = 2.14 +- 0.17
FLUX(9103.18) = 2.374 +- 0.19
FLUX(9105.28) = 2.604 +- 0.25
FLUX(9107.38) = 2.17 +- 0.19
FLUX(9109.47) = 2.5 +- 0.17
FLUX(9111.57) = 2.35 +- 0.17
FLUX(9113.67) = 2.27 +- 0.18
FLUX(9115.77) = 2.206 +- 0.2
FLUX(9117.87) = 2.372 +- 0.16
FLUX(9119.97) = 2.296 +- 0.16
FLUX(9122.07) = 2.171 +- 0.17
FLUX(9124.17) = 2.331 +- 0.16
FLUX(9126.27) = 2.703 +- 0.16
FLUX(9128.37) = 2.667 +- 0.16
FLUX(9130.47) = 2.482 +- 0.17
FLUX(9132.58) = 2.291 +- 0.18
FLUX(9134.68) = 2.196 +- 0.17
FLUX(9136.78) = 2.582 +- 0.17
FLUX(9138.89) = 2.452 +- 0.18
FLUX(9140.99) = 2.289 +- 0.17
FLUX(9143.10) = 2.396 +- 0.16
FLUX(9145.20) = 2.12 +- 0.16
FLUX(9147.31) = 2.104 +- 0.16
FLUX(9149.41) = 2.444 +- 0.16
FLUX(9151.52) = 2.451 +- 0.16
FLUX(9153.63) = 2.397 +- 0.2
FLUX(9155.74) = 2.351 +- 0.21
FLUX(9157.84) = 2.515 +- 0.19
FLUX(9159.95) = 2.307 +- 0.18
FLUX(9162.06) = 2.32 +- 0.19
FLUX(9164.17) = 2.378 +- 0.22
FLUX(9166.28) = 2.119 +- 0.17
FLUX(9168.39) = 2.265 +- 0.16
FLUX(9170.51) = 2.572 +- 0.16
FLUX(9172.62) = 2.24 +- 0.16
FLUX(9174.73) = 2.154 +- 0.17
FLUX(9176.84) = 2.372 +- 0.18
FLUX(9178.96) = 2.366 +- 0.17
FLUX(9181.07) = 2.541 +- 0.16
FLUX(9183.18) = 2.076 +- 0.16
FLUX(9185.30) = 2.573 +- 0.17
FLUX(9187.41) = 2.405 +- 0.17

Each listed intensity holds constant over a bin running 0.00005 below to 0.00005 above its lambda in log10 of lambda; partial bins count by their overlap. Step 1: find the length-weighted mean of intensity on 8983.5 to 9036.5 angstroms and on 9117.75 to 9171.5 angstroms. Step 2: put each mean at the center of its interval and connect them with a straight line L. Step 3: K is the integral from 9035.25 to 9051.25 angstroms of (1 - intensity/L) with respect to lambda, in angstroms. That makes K 0.68 angstroms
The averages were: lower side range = 2.33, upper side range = 2.37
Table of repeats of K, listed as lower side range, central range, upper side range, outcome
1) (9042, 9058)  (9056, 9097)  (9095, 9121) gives -1.6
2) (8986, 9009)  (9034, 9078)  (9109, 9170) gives 3.1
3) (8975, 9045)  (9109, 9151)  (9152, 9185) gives -0.5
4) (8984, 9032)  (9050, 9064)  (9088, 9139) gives 0.8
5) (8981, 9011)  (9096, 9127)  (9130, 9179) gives 0.4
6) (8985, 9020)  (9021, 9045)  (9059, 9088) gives 0.9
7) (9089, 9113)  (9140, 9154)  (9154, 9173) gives 0.2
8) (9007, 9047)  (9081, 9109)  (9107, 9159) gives -0.8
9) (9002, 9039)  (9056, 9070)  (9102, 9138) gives 0.2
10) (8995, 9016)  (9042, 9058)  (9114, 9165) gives 1.0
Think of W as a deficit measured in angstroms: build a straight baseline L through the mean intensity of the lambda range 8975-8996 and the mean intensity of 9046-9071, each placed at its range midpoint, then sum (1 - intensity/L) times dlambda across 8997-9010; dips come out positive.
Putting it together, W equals -0.8 angstroms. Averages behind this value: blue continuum 2.38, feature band 2.5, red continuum 2.24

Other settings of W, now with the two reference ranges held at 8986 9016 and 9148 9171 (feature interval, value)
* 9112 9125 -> 0.5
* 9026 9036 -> 0.2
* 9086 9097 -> -0.3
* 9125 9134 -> -0.5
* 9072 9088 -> 0.0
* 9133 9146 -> 0.2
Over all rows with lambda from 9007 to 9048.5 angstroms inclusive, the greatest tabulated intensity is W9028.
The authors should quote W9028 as 2.517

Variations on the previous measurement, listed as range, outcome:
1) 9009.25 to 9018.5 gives 2.223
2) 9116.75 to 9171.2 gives 2.703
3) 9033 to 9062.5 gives 2.365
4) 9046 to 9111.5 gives 2.604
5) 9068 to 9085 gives 2.521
